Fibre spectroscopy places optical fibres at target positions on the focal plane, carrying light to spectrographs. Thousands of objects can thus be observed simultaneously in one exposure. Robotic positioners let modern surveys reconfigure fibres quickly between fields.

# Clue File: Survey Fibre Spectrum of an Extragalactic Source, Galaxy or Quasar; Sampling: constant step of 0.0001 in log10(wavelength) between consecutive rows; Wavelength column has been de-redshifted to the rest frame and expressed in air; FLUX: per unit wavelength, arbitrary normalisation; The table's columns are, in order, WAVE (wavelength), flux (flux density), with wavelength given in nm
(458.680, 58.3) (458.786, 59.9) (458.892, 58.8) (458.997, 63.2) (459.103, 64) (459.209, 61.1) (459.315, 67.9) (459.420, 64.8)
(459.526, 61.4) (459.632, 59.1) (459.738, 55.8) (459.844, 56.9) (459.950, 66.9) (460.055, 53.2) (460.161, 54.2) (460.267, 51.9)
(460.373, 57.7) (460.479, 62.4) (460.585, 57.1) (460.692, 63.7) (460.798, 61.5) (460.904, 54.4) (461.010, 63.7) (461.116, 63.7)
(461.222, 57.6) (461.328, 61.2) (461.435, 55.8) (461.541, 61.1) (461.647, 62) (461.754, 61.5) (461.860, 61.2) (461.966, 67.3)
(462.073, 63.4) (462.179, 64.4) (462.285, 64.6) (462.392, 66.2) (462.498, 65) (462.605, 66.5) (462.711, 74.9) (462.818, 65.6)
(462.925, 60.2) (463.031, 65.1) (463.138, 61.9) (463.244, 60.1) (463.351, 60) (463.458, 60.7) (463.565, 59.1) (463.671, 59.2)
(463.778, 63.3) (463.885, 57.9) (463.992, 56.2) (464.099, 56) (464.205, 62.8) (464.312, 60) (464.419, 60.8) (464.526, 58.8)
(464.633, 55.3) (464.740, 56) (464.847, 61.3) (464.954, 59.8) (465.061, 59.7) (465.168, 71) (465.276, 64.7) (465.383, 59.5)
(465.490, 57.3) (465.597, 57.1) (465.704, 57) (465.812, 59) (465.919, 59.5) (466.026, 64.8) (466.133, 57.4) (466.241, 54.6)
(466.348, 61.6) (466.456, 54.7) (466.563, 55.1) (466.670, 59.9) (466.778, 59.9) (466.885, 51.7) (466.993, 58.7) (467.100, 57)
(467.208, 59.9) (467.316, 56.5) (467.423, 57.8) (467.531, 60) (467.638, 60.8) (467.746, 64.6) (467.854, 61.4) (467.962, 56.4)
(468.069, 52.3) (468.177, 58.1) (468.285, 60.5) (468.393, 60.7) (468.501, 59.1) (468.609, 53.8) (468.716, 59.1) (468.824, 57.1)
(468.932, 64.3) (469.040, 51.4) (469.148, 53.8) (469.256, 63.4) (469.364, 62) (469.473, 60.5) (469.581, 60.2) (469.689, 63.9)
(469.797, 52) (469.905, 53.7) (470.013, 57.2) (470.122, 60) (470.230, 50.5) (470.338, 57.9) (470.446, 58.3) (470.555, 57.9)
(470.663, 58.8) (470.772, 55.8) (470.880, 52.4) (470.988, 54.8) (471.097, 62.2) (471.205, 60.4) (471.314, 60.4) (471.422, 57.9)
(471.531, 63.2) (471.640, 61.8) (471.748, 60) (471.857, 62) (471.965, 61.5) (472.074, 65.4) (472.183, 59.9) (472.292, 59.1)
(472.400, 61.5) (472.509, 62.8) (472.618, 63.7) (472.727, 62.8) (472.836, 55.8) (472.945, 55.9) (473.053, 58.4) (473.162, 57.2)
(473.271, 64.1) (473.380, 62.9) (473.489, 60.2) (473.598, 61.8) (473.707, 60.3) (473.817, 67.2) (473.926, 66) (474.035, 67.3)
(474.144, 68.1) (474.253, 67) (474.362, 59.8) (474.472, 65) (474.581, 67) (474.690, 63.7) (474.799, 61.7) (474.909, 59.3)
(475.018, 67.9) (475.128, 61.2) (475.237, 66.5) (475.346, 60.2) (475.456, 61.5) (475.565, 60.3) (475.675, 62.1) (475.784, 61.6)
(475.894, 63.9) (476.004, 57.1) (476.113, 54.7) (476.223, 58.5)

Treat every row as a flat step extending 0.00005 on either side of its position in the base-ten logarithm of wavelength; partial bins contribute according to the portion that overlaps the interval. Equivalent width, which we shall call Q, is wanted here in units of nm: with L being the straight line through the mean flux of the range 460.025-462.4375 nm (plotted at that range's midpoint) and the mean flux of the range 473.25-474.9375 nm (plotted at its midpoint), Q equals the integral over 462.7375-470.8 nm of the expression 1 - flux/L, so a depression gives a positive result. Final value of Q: 0.38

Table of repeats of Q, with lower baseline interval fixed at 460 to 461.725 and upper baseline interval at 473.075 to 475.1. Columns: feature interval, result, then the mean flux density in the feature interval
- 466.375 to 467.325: 0.06 nm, 57.2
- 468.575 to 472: 0.21 nm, 58.4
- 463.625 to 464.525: 0.01 nm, 59.5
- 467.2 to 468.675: 0.06 nm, 58.7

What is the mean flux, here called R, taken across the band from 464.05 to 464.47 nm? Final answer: 60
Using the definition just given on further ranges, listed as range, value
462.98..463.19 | 63.4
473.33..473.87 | 62.4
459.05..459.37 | 64.4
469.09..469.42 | 59.5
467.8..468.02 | 58.9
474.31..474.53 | 62.4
